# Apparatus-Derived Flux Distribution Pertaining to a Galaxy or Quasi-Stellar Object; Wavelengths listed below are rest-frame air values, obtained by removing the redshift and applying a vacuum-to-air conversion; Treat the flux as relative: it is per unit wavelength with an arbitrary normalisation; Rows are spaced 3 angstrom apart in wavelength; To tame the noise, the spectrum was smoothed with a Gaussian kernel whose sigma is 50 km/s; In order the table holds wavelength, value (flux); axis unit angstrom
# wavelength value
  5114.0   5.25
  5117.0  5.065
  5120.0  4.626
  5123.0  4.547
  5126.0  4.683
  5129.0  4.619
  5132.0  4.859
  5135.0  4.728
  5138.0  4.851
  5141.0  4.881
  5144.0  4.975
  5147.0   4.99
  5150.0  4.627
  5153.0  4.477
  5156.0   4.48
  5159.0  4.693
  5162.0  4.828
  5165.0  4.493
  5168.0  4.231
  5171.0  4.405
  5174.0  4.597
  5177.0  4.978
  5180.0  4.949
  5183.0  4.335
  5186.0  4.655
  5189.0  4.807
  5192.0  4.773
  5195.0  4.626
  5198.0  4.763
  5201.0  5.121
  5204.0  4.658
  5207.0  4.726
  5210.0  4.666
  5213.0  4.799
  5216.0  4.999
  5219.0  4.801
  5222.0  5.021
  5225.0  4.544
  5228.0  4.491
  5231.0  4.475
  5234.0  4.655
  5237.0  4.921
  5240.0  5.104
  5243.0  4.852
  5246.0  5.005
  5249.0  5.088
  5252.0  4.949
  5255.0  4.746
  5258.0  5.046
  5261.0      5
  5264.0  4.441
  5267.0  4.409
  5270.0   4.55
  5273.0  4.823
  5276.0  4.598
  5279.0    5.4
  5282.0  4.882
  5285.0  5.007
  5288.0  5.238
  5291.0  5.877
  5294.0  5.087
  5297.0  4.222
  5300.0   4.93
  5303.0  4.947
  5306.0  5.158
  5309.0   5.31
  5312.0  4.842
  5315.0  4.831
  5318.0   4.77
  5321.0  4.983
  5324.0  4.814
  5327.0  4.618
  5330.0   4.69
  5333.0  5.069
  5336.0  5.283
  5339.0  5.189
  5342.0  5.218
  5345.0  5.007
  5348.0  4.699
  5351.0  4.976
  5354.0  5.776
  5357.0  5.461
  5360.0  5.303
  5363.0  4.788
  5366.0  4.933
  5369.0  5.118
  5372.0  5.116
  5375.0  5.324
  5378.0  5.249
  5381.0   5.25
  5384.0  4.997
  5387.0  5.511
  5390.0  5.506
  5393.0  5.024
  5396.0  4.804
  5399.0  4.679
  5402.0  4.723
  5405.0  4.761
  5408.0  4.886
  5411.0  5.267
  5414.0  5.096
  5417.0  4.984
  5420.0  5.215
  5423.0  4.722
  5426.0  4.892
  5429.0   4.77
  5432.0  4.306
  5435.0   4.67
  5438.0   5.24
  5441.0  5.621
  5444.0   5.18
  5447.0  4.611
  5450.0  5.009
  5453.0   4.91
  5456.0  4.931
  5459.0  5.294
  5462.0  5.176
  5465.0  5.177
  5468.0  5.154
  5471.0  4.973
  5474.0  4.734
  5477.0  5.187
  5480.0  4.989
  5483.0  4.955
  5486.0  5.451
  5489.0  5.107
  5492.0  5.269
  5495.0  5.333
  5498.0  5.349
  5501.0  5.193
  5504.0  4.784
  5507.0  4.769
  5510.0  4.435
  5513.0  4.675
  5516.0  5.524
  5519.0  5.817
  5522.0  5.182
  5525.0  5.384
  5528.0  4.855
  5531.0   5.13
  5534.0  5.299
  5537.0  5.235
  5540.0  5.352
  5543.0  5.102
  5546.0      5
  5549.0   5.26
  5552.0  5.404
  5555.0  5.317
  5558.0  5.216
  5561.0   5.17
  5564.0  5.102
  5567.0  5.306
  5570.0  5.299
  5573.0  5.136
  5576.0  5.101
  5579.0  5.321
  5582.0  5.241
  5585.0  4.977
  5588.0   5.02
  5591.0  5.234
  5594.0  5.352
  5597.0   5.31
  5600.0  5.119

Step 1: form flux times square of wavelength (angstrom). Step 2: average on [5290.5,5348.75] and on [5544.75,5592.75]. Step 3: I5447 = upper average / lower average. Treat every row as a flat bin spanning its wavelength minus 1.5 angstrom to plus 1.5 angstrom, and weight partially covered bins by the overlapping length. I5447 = 1.1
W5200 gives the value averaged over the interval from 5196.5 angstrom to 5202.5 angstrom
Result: 4.94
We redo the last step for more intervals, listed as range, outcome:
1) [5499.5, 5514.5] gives 4.77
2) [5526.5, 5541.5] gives 5.17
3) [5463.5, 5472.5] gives 5.1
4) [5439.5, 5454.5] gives 5.07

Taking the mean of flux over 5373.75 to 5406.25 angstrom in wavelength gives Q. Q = 5.08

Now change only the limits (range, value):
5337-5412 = 5.1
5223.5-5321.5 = 4.88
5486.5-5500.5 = 5.27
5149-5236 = 4.68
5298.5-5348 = 4.97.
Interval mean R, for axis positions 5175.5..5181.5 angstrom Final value 4.96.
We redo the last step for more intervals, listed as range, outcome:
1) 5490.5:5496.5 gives 5.3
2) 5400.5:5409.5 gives 4.79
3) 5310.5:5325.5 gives 4.85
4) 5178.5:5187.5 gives 4.65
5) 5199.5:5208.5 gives 4.83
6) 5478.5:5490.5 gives 5.13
